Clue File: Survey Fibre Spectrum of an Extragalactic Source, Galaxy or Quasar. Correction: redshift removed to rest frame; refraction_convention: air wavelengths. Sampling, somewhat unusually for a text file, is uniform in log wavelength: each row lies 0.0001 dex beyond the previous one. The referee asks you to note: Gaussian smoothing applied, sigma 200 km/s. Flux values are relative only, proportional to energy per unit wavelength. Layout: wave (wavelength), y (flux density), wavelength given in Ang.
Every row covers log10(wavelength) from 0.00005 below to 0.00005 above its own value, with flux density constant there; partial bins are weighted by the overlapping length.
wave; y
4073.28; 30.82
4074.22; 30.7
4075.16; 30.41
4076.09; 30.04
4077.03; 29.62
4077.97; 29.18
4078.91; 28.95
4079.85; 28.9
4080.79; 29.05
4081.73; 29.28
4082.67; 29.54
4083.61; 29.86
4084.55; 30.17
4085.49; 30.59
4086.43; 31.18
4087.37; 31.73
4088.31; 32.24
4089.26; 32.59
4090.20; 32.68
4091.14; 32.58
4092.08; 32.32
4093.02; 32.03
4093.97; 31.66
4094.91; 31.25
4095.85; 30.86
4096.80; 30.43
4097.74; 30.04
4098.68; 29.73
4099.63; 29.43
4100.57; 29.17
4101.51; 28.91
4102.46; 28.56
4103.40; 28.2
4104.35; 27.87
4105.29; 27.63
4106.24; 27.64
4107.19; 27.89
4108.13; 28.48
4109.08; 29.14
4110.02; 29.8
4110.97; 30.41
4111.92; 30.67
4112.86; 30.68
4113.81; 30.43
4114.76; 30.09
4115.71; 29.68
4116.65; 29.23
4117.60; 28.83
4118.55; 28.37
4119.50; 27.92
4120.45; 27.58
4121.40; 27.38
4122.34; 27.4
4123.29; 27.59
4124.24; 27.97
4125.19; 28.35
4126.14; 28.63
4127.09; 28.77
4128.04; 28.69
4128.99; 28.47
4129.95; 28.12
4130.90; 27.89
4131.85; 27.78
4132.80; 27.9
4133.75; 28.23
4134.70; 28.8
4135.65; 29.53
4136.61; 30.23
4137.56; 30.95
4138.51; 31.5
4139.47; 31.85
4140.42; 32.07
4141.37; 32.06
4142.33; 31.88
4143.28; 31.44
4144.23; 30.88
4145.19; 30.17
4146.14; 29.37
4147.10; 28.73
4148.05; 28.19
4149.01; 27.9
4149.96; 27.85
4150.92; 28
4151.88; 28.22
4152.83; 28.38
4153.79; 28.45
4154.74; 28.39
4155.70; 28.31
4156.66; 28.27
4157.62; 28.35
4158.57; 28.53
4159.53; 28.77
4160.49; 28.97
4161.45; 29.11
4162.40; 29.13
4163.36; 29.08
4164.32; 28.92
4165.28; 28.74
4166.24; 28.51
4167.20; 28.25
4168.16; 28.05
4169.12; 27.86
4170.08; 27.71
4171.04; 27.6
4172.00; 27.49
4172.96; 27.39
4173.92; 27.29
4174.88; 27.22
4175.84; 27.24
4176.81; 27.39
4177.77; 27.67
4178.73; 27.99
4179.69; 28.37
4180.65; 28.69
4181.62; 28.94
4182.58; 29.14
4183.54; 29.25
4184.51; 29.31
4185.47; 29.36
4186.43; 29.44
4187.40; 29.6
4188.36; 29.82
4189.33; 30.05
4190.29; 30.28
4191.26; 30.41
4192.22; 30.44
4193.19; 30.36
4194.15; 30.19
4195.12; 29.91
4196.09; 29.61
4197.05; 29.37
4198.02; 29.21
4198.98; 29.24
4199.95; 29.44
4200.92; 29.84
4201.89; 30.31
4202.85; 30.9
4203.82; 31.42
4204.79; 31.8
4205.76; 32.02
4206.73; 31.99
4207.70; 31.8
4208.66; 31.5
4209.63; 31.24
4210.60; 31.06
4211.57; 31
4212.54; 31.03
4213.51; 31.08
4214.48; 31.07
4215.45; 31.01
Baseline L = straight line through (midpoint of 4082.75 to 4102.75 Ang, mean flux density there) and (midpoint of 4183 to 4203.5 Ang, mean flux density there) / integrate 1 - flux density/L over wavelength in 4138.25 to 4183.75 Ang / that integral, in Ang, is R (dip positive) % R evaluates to 2.1 Ang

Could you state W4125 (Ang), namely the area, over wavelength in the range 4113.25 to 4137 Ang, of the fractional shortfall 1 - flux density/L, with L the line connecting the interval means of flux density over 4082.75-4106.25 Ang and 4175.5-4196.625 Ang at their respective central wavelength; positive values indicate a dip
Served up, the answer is 1.2 Ang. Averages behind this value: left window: 30.4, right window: 29.3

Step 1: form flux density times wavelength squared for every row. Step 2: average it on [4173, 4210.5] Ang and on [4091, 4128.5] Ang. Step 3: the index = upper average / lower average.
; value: 1.05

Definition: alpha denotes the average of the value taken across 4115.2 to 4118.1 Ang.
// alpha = 29.3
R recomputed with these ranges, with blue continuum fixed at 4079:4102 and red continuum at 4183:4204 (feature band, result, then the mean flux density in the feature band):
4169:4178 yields 0.77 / 27.5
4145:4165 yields 1.03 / 28.6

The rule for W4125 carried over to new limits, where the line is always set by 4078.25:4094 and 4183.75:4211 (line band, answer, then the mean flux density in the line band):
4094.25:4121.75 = 1.4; 29.2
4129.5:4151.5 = 0.7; 29.6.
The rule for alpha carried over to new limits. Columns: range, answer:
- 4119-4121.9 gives 27.7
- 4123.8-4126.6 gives 28.3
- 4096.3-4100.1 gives 29.9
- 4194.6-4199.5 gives 29.5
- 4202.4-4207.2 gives 31.6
